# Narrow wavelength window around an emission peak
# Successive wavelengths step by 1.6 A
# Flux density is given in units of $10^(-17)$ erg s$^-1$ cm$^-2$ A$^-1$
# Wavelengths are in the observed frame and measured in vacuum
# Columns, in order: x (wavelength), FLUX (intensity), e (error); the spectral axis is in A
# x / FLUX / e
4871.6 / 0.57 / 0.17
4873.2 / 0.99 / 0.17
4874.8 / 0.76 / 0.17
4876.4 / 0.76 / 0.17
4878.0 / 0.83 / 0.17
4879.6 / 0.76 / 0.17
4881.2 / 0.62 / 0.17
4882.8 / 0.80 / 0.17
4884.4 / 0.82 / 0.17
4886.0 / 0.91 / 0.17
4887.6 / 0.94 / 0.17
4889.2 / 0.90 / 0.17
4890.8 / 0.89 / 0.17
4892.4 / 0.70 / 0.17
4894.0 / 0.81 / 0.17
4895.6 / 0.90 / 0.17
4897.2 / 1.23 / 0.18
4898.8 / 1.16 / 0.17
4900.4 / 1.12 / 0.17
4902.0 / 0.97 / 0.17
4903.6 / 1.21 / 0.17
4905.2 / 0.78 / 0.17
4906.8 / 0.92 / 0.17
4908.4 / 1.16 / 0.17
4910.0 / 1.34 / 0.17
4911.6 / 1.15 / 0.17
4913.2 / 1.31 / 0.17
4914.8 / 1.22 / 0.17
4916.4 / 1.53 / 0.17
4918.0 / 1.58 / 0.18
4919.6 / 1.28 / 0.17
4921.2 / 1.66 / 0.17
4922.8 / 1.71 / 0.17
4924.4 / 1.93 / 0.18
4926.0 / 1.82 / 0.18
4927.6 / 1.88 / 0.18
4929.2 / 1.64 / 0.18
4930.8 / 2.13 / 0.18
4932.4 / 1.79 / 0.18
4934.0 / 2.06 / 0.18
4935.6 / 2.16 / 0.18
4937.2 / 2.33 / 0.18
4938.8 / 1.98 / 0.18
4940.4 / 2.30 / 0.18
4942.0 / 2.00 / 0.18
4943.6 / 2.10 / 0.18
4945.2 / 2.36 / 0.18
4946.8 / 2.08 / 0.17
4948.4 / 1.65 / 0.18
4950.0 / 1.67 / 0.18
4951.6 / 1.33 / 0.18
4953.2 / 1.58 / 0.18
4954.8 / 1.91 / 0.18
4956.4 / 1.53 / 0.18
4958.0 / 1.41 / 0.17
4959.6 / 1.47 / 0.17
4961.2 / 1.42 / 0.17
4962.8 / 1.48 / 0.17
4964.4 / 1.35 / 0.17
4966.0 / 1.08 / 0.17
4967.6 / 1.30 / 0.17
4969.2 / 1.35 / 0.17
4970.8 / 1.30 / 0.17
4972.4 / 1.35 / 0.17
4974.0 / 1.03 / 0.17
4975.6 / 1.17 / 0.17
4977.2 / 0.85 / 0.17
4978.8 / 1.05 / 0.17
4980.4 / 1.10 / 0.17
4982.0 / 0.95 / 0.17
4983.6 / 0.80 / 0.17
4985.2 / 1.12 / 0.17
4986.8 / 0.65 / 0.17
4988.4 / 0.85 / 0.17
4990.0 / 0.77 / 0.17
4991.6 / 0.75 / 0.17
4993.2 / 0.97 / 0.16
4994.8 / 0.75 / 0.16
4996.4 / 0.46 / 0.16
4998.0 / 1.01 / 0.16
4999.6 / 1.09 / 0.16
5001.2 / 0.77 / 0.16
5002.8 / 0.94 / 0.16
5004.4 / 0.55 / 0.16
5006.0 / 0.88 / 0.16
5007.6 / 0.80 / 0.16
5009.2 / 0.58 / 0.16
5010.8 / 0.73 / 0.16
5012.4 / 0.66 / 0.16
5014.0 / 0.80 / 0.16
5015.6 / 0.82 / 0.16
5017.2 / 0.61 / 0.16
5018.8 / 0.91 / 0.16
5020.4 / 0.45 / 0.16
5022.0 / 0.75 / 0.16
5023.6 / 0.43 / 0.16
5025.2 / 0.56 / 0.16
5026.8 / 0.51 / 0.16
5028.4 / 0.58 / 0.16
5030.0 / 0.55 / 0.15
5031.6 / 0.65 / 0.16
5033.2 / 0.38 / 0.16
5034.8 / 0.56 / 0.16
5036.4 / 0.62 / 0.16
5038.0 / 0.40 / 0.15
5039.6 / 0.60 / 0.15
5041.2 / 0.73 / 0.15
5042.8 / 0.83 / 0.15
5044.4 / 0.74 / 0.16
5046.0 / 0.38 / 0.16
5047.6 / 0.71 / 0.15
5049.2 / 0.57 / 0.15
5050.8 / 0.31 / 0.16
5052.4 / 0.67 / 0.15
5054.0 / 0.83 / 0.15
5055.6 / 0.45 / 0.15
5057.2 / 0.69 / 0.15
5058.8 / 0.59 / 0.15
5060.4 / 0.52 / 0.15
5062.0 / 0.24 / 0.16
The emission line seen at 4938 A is C IV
